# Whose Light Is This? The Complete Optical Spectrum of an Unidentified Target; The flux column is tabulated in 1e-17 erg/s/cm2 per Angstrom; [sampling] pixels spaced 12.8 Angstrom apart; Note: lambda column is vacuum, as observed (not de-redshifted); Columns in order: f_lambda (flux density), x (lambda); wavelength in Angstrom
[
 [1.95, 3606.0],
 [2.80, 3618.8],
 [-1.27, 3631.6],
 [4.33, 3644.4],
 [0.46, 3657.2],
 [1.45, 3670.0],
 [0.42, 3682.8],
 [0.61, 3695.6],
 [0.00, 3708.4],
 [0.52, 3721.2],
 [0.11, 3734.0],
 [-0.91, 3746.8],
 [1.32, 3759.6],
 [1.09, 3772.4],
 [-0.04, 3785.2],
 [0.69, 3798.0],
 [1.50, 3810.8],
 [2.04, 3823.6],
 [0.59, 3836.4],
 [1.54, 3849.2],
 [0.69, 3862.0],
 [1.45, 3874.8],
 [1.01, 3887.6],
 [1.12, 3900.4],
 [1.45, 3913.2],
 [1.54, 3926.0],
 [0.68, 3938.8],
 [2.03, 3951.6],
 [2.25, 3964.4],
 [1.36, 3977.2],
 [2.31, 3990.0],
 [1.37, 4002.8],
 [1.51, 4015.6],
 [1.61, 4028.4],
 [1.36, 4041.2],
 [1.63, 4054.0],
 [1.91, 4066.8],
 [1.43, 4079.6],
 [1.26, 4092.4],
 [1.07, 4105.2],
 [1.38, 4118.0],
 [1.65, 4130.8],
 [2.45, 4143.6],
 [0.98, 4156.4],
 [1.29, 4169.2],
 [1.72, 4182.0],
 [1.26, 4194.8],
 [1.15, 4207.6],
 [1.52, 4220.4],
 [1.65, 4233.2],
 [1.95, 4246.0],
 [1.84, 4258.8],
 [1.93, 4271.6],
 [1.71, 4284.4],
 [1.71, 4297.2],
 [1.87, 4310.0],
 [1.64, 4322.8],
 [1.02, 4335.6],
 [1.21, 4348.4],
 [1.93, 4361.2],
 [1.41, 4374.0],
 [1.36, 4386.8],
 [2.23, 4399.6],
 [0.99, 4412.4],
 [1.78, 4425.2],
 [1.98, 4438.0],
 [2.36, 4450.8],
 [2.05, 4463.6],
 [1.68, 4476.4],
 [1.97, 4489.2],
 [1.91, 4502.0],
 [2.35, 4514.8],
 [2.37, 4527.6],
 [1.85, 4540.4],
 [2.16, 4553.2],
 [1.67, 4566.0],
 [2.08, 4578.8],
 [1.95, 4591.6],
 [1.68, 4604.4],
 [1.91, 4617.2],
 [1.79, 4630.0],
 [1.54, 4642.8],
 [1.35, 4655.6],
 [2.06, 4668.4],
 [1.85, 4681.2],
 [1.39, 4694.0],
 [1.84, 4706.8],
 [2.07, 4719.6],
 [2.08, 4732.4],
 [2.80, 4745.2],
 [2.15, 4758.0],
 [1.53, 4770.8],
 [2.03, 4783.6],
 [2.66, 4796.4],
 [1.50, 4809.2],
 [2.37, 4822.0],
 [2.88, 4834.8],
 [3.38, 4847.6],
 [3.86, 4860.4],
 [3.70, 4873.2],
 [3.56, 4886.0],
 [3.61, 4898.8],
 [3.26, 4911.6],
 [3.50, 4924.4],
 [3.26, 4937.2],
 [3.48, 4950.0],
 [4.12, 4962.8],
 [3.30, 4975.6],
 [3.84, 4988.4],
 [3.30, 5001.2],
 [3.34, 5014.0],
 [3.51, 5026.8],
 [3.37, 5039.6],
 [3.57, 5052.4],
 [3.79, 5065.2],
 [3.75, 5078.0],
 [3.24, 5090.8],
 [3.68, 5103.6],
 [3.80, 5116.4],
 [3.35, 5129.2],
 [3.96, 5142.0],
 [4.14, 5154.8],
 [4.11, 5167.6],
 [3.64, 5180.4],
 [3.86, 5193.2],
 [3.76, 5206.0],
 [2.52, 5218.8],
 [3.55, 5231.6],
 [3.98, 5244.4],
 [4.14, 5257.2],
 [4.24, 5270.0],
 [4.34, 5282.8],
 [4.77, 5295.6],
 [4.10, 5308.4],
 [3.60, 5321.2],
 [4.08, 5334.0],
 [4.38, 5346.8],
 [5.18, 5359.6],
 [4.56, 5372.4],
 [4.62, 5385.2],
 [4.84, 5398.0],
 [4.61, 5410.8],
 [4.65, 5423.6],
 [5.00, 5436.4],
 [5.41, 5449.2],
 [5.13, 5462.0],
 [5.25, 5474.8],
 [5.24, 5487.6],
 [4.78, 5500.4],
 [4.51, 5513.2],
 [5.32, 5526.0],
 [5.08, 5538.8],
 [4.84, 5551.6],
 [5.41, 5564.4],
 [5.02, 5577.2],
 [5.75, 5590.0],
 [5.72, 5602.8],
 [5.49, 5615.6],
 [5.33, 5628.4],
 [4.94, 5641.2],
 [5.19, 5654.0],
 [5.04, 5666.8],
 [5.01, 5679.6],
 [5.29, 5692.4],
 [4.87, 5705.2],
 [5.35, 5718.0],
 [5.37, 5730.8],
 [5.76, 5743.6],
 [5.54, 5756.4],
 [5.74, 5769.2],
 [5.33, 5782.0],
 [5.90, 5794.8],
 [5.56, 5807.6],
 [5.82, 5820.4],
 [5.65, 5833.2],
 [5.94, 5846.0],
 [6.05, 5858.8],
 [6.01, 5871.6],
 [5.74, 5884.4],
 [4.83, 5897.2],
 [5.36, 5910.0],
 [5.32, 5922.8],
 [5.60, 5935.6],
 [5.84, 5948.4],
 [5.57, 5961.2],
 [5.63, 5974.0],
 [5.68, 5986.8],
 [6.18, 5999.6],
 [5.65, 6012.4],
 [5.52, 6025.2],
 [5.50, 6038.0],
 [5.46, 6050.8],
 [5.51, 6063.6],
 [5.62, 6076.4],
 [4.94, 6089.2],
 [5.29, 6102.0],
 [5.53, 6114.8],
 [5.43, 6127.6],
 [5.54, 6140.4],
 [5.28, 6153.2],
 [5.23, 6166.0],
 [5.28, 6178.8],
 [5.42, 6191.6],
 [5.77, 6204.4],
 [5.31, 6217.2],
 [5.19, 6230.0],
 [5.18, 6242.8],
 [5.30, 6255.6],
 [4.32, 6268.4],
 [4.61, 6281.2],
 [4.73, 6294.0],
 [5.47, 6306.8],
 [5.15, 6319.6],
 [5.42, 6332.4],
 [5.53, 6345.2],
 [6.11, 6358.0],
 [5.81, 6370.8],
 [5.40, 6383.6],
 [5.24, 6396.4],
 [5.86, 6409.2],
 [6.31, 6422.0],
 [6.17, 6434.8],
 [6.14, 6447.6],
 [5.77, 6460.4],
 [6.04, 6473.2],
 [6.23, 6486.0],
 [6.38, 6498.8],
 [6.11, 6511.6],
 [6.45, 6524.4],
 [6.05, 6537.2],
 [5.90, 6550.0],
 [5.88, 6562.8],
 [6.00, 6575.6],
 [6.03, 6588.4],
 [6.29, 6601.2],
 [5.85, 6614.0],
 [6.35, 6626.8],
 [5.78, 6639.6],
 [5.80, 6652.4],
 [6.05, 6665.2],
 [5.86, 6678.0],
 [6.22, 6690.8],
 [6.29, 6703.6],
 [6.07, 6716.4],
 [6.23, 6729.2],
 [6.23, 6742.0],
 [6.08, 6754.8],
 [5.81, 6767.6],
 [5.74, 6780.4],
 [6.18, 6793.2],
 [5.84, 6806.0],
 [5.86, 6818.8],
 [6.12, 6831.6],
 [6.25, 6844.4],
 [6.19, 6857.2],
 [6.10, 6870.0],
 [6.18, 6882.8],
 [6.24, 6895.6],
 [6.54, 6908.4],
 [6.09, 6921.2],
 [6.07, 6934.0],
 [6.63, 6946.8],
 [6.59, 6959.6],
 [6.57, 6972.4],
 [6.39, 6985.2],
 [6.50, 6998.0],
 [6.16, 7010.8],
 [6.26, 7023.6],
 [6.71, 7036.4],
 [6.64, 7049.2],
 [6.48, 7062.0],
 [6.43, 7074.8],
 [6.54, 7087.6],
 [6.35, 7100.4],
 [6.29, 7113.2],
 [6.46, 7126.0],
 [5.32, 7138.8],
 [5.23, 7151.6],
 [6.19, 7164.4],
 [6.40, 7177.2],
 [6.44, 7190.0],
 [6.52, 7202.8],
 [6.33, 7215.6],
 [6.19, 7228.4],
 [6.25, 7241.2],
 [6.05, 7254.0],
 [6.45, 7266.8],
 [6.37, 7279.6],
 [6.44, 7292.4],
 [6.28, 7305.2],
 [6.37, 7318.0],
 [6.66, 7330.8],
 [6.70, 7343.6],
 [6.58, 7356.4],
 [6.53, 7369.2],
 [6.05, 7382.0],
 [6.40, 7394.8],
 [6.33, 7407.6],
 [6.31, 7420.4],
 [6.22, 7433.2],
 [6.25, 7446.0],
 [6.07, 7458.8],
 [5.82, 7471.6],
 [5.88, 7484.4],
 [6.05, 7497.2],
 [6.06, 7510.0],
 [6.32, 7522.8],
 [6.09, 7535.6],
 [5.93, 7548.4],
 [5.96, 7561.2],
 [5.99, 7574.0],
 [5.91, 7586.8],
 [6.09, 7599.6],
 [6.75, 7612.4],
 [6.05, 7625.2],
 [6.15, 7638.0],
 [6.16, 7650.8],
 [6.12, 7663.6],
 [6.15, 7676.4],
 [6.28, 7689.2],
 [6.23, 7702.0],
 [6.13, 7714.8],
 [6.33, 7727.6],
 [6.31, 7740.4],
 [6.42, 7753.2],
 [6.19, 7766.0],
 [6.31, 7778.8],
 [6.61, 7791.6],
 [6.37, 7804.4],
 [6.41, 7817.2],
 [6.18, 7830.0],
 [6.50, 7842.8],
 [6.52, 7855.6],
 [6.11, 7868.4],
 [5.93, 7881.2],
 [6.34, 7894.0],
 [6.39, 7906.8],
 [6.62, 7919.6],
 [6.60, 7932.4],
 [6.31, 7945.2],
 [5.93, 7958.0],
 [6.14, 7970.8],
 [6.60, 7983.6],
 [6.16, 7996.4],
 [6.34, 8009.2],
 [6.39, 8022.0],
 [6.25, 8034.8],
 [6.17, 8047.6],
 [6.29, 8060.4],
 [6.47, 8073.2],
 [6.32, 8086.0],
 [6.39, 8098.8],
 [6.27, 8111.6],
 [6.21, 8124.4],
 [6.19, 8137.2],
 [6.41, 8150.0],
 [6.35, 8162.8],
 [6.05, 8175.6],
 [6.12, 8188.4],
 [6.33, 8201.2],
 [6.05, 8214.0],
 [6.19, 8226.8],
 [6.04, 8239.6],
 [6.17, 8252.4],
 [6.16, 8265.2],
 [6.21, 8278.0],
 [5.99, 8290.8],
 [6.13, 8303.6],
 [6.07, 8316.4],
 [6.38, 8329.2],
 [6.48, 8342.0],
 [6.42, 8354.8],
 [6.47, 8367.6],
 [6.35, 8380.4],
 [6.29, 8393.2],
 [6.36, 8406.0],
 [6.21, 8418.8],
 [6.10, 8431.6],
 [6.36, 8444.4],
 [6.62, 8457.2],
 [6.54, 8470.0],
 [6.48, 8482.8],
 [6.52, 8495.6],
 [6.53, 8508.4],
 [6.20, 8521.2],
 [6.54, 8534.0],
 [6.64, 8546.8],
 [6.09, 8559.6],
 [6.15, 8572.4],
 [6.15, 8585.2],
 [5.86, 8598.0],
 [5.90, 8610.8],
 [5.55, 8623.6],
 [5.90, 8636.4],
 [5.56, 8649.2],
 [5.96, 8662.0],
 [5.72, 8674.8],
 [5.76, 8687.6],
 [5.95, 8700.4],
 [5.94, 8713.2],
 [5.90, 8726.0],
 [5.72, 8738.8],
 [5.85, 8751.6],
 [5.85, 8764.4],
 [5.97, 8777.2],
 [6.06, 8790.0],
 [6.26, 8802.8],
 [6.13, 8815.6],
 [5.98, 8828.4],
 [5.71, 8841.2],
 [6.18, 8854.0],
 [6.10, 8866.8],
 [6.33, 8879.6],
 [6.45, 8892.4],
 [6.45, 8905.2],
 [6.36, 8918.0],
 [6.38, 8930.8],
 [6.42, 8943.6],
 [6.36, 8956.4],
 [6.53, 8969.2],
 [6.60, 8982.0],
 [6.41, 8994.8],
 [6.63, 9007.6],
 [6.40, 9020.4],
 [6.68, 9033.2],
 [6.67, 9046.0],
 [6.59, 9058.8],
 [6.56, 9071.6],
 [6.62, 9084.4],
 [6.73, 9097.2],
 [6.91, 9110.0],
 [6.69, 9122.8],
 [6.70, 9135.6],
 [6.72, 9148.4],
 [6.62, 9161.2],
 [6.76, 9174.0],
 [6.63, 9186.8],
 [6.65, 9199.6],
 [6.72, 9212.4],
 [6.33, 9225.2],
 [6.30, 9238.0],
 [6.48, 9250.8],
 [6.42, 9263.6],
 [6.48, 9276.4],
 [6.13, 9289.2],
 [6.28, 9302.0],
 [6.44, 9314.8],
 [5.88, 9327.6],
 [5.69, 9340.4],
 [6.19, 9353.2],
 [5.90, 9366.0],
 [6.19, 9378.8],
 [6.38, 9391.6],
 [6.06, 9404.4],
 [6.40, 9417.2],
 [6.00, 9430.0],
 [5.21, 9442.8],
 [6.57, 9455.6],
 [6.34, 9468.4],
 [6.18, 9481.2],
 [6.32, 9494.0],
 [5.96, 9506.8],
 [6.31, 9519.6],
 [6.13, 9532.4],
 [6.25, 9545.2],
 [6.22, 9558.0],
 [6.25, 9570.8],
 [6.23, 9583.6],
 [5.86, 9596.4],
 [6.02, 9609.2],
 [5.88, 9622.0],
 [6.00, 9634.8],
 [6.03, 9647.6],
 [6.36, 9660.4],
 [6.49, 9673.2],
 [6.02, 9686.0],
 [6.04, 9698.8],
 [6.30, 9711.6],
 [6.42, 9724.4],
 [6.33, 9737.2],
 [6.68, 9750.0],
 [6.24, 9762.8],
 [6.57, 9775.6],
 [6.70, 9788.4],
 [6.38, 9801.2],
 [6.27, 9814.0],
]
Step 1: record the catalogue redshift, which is 0.21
